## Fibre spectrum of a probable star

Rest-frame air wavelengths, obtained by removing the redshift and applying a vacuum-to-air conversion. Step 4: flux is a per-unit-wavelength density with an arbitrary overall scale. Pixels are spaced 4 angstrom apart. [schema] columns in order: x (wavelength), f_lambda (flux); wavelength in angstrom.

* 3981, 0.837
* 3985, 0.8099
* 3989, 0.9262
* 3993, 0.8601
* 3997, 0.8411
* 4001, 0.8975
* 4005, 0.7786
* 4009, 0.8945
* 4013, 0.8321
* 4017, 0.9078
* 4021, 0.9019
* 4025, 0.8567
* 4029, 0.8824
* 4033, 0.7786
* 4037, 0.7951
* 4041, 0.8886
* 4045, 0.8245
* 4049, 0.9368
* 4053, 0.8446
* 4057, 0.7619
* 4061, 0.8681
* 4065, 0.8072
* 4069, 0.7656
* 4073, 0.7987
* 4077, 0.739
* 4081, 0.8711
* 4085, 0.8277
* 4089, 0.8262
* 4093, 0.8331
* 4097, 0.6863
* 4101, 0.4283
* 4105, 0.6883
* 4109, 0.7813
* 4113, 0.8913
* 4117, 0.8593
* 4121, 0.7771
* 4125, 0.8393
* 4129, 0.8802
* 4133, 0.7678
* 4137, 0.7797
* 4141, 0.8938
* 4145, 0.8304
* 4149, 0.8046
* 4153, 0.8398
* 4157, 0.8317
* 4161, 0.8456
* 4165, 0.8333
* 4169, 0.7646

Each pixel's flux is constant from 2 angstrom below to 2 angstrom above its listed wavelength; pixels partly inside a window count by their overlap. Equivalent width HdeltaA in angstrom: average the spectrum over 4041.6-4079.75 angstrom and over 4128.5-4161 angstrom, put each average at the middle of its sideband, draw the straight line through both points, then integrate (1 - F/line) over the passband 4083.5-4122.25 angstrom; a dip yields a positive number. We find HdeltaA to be 3.1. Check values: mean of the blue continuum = 0.82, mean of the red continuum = 0.827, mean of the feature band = 0.759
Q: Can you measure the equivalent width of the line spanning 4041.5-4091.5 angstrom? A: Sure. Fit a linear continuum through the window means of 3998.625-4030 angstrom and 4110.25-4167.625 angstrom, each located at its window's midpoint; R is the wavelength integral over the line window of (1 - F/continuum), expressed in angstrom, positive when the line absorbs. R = 1.7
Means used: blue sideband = 0.868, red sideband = 0.832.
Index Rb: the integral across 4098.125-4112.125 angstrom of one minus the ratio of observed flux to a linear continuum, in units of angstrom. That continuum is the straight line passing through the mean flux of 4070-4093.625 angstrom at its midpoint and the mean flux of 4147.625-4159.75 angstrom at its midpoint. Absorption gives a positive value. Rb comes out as 2.8 angstrom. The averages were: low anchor 0.813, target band 0.657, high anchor 0.828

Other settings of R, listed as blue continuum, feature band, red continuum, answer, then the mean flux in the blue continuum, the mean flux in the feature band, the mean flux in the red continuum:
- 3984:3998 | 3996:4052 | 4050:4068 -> -0.9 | 0.864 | 0.858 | 0.824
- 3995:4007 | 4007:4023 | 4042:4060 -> -0.8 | 0.839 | 0.884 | 0.846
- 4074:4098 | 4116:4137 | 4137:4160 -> 0.1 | 0.802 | 0.819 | 0.835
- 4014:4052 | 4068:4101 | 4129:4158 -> 2.8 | 0.862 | 0.772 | 0.825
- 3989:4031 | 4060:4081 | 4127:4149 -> 1.2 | 0.868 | 0.799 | 0.828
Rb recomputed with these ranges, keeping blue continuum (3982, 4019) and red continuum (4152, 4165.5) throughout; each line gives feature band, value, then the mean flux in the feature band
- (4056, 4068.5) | 0.6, 0.811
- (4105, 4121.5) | 0.6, 0.815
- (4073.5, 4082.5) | 0.5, 0.8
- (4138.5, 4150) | 0.0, 0.844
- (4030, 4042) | 0.5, 0.82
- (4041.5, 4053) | -0.3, 0.875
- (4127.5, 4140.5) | 0.4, 0.816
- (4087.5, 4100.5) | 1.7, 0.739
